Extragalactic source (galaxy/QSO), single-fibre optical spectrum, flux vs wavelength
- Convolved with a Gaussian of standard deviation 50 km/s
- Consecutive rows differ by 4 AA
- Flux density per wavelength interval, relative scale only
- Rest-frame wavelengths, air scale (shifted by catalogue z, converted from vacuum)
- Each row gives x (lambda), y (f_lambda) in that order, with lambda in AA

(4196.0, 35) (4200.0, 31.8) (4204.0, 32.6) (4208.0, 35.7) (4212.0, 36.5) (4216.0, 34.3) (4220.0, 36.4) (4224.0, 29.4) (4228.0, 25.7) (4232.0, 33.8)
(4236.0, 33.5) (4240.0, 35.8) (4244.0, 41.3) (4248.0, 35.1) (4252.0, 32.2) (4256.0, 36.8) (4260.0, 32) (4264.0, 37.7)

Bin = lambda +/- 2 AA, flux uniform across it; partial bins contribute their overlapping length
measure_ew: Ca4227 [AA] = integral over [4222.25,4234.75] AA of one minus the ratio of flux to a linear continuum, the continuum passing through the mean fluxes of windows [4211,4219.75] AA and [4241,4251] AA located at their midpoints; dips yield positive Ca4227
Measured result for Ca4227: 2.2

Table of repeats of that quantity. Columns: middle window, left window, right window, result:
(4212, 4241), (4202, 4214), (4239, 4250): 2.7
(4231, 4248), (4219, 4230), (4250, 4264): -2.2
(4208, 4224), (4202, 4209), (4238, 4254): -0.2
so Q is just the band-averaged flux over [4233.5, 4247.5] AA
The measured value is 36.6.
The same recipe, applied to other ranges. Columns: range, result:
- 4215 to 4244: 33.2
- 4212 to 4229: 32.4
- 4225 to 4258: 34.1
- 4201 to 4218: 34.6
